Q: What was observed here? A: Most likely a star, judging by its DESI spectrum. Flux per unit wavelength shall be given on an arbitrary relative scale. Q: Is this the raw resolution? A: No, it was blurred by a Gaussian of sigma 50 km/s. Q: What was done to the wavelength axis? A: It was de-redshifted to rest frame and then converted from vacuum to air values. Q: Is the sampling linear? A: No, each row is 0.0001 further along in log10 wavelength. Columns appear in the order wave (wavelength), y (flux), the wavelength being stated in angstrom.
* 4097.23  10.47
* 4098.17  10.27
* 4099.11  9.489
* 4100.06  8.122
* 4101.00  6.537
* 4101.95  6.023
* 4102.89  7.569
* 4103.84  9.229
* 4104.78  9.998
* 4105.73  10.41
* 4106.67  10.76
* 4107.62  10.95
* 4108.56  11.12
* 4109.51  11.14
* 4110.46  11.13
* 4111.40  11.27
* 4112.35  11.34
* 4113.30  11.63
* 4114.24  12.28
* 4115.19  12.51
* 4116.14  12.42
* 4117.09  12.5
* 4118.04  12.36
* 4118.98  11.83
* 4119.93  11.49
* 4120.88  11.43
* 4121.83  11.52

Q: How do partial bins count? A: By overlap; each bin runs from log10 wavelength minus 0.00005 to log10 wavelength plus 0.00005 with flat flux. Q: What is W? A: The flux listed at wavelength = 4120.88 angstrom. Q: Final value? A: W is 11.43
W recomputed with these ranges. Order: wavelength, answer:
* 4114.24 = 12.28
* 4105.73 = 10.41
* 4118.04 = 12.36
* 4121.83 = 11.52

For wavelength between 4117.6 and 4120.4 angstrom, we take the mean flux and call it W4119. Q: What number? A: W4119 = 11.9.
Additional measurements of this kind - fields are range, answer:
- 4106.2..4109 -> 11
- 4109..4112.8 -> 11.2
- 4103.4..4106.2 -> 9.9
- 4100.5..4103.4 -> 6.75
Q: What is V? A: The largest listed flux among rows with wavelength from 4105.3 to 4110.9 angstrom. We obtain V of 11.14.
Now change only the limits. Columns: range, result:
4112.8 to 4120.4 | 12.51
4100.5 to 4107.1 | 10.76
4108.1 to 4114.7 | 12.28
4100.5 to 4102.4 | 6.537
